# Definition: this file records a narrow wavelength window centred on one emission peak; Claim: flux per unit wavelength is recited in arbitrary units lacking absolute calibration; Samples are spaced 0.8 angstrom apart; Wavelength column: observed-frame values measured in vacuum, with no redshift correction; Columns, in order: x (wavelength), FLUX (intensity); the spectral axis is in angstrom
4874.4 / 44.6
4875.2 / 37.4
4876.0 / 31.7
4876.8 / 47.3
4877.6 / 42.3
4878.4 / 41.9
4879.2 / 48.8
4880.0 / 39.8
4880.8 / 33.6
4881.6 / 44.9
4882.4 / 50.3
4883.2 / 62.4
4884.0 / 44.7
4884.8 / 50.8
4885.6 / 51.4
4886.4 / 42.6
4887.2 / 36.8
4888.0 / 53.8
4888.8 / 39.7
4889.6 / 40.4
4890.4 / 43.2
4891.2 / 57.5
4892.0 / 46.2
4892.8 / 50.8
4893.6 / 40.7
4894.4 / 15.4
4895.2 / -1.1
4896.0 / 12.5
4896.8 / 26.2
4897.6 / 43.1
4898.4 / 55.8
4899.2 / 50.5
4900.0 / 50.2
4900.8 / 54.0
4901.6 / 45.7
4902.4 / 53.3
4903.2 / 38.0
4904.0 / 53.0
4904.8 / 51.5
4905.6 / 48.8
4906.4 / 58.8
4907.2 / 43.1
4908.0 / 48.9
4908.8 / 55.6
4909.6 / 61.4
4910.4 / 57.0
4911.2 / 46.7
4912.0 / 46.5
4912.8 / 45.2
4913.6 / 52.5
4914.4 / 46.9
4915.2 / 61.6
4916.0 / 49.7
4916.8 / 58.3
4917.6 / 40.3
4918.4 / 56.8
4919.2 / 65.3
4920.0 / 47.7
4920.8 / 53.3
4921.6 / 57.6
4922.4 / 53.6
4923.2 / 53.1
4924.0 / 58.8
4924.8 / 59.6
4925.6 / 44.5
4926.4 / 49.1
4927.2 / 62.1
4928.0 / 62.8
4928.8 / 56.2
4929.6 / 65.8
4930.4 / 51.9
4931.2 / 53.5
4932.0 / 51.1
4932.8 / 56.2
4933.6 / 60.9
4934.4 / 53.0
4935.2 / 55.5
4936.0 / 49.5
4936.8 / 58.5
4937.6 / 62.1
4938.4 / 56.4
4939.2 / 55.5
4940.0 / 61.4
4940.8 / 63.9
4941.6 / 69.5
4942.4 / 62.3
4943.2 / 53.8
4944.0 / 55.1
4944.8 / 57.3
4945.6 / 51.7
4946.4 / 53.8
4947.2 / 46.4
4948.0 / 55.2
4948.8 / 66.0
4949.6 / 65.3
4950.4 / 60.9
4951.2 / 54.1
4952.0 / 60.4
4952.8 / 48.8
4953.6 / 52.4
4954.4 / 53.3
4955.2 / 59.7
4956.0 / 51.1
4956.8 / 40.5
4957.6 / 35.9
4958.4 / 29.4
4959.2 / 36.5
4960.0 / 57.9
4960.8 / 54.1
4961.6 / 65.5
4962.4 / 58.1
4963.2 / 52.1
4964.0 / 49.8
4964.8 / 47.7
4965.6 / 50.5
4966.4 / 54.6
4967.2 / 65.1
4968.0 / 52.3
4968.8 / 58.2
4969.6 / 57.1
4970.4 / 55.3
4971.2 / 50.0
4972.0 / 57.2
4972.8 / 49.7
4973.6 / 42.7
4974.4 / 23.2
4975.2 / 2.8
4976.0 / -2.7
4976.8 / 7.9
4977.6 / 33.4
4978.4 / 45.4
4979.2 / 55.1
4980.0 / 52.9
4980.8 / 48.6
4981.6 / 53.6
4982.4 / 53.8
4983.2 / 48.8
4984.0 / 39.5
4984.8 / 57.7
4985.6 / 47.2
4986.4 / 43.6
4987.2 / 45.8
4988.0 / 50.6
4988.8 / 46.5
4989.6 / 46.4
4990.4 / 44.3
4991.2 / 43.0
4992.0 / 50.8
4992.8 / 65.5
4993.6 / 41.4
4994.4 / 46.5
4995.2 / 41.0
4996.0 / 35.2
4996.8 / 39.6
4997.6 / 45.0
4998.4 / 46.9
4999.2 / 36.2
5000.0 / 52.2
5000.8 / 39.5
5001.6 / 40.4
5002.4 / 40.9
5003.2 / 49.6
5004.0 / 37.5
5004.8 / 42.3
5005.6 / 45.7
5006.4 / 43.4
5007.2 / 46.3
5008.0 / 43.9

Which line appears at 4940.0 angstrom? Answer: C III]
